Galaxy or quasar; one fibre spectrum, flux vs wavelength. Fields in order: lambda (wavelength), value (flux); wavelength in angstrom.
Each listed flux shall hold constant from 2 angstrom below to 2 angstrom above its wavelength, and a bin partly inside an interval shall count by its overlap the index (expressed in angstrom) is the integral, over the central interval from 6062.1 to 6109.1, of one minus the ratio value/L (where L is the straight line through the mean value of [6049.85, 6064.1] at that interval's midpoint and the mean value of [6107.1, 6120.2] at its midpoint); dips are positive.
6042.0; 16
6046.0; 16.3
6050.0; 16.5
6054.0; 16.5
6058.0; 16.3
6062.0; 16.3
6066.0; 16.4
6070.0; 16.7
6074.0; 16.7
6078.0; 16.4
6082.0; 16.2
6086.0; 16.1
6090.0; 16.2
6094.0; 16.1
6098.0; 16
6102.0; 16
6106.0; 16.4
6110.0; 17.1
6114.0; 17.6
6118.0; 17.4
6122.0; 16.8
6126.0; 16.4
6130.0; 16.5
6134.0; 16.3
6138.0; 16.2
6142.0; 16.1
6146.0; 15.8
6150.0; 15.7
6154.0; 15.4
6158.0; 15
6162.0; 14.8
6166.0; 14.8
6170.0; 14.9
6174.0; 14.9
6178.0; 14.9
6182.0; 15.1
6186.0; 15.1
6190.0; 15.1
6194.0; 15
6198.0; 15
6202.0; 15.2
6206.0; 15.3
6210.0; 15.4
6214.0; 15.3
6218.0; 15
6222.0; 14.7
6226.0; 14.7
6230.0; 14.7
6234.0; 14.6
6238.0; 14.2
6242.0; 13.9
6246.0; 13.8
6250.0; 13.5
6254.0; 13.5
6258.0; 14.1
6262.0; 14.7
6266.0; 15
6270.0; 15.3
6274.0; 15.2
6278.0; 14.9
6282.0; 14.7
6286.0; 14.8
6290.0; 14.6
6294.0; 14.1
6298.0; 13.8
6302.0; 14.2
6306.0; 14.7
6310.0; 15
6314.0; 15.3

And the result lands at 1.5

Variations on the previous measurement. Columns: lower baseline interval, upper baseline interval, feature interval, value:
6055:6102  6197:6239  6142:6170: 0.5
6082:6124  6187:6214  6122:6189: 1.2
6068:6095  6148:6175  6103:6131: -1.9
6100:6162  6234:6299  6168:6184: 0.7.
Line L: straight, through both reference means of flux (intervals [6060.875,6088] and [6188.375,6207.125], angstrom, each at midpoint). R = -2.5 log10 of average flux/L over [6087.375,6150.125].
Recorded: -0.033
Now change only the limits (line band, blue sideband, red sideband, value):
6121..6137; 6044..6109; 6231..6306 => -0.04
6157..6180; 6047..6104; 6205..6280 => 0.04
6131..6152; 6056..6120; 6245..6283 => -0.01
